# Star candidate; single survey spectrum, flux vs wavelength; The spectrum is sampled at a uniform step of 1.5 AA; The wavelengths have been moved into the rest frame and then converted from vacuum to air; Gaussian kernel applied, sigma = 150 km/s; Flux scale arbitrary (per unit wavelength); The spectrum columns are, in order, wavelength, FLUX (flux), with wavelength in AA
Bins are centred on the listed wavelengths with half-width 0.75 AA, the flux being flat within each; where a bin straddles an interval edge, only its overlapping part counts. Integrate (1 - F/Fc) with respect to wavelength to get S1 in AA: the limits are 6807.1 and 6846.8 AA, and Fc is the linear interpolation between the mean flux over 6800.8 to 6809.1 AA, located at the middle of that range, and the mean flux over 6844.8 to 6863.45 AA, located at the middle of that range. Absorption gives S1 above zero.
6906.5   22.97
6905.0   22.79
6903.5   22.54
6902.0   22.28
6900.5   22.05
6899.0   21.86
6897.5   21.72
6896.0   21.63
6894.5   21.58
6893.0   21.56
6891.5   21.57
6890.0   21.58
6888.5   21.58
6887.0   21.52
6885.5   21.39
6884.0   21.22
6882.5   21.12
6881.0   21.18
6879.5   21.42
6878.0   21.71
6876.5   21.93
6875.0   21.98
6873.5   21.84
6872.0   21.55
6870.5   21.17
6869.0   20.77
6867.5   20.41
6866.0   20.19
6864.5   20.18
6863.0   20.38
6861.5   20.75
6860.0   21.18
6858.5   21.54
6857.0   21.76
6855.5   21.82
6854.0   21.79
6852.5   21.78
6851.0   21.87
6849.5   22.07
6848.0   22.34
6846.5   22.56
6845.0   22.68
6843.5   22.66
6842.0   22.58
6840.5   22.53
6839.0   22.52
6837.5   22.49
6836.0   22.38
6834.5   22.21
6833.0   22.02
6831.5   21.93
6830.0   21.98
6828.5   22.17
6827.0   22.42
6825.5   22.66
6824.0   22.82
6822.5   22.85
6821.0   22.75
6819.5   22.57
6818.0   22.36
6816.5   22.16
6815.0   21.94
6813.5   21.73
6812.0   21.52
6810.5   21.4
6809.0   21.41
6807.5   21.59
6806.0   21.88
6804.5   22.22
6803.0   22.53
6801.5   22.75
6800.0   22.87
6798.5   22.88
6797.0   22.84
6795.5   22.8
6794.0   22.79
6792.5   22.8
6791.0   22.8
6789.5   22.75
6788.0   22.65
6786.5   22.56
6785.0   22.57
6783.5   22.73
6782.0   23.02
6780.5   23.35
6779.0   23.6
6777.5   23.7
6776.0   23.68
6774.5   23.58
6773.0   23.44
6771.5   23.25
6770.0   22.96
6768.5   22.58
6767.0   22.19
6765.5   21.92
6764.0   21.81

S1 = -0.6 AA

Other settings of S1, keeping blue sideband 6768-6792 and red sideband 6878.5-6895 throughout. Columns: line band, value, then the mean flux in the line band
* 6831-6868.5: 0.4 AA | 21.8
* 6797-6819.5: 0.5 AA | 22.1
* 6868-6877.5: 0.1 AA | 21.5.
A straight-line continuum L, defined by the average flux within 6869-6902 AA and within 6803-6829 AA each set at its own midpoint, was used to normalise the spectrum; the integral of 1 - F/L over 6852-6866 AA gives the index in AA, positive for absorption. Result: 0.4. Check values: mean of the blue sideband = 22.2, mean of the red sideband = 21.6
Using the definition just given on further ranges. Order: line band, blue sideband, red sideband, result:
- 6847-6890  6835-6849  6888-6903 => 1.5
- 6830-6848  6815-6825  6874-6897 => -0.1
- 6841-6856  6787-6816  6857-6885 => -0.5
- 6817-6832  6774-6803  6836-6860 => 0.0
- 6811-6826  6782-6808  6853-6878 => -0.1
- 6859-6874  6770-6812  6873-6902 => 0.7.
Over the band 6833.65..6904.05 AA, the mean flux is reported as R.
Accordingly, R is 21.7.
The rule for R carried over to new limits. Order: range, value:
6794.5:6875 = 22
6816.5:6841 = 22.4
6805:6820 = 21.9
